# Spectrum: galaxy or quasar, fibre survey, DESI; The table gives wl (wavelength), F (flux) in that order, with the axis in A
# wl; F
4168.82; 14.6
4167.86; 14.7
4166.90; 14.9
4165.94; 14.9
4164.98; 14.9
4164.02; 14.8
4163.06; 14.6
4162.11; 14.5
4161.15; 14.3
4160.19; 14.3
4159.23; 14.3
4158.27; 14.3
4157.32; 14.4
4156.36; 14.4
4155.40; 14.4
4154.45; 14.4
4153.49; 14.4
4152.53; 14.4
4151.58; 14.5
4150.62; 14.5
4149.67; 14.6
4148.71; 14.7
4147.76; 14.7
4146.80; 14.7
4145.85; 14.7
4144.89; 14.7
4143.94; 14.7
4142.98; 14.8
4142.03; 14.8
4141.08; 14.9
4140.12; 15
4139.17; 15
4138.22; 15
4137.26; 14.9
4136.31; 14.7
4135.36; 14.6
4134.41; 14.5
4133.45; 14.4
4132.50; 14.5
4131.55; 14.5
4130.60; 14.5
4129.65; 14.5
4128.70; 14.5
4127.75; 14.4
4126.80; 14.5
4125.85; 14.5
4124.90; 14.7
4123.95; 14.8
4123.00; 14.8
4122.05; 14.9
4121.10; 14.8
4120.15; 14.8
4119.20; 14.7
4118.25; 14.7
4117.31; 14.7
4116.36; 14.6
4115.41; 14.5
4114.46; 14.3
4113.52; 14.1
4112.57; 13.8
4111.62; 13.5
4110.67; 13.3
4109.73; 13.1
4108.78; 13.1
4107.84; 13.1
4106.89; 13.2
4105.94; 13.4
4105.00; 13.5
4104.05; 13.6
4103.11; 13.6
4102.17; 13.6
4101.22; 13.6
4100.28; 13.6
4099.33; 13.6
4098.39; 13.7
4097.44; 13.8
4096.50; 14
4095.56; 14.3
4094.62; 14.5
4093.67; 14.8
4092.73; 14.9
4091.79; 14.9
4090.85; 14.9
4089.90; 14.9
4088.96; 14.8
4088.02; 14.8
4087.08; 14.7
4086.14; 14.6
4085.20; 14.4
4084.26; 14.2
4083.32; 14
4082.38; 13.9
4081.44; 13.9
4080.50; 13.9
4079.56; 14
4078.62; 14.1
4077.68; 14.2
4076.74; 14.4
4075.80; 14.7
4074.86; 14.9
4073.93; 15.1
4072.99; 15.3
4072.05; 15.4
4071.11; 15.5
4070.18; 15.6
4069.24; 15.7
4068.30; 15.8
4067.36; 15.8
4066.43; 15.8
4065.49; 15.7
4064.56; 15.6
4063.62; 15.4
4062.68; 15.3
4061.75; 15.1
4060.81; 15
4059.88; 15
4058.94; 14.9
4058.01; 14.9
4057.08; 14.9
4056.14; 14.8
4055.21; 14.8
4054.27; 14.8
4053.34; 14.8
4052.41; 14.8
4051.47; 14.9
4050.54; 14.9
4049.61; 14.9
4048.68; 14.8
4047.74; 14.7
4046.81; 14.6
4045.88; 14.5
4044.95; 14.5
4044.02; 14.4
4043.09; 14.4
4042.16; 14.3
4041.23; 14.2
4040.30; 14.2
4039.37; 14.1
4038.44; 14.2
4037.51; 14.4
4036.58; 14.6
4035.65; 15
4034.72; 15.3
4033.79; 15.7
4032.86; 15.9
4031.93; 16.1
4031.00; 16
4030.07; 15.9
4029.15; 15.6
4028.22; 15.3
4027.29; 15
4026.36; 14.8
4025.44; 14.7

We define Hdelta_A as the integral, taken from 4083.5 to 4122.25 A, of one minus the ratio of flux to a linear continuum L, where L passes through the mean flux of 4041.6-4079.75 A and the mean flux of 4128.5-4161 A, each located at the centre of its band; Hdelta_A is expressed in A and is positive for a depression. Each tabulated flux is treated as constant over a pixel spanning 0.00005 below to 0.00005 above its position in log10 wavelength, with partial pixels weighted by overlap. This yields 1.7 A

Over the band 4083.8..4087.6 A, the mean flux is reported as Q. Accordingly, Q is 14.5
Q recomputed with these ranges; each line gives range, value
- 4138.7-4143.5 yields 14.9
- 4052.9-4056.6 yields 14.8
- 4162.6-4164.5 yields 14.7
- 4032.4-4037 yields 15.3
